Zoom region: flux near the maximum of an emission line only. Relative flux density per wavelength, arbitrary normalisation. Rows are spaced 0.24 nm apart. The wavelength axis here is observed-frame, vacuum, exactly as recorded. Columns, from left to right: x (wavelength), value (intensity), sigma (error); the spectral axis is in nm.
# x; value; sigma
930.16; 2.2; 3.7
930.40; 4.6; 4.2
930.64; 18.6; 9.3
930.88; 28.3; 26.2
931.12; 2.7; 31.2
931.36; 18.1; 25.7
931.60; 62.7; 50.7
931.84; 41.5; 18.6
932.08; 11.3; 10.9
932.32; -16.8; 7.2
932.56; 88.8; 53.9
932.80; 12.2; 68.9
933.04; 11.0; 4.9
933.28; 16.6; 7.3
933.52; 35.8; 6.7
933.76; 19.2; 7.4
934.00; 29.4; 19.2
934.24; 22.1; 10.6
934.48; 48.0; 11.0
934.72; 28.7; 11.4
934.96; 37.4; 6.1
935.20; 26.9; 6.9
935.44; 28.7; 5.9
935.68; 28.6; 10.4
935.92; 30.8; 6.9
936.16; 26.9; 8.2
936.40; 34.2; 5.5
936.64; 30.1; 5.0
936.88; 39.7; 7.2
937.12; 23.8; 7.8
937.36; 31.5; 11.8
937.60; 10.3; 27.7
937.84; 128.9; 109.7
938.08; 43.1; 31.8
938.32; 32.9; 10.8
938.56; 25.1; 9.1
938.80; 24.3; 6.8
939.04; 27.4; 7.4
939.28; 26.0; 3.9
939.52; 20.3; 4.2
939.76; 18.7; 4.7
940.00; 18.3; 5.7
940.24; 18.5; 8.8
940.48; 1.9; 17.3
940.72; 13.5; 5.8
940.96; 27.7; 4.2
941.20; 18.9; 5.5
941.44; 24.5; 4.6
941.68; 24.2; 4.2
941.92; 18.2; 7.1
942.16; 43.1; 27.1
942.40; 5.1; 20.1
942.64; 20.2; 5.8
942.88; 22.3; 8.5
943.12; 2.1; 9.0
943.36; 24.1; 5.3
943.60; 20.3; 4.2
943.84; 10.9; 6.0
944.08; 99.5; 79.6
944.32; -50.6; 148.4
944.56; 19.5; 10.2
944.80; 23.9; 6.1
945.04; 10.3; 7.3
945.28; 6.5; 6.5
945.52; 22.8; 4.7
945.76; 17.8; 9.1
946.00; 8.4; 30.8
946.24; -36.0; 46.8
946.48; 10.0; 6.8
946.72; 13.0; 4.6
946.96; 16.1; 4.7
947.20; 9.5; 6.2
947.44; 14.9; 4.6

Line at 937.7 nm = Mg II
